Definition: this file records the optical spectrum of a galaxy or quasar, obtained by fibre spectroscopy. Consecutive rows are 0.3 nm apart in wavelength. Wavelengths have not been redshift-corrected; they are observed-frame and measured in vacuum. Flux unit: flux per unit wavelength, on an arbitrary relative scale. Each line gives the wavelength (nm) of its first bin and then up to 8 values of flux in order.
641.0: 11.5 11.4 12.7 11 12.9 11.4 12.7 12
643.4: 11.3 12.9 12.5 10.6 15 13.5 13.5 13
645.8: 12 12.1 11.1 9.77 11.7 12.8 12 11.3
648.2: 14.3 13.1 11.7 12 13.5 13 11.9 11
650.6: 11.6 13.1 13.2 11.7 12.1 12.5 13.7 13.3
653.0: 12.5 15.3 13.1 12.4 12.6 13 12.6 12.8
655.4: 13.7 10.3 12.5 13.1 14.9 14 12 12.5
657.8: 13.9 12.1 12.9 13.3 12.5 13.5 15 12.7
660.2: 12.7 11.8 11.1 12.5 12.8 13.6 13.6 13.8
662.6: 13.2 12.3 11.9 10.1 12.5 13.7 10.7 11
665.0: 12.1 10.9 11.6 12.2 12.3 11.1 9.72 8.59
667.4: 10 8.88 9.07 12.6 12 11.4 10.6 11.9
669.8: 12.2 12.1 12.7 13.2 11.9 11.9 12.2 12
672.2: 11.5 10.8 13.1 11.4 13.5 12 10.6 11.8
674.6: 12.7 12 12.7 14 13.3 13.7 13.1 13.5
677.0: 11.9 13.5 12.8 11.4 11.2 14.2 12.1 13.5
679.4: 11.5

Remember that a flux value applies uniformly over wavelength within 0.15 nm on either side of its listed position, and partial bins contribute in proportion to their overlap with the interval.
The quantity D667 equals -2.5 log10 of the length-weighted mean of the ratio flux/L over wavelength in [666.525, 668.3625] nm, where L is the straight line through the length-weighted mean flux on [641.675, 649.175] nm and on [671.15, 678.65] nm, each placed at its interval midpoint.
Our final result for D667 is 0.26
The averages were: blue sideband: 12.3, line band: 9.76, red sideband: 12.4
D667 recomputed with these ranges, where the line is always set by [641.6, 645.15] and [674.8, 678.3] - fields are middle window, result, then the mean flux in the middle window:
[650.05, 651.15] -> 0.04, 12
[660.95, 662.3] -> -0.05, 13.2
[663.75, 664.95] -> 0.06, 11.9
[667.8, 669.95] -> 0.12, 11.3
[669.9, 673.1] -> 0.05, 12.1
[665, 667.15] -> 0.14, 11.1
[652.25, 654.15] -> -0.07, 13.3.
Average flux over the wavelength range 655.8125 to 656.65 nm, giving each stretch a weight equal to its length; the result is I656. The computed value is 13.2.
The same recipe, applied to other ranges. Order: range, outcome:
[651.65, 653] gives 12.9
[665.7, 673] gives 11.4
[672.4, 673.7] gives 12.2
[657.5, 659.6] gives 13.1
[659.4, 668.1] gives 11.8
